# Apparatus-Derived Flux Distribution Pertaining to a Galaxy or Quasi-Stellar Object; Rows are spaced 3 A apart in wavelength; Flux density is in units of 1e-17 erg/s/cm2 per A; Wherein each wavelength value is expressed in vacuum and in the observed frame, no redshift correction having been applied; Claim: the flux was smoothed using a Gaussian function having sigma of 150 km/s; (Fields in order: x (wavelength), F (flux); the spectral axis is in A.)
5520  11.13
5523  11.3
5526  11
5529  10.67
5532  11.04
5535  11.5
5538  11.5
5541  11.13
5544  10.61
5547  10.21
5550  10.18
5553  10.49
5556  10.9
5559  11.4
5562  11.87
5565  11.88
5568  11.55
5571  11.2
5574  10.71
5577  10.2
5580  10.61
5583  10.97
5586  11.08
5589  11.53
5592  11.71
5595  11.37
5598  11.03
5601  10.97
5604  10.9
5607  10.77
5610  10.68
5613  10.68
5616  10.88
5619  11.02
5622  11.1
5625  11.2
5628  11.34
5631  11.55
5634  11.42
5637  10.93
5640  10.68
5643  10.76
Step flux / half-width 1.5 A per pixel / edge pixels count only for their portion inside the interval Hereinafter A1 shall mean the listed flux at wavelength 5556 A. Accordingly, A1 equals 10.9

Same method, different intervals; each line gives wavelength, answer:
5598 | 11.03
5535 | 11.5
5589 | 11.53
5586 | 11.08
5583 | 10.97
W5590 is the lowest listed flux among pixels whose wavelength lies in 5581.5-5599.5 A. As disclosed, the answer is 10.97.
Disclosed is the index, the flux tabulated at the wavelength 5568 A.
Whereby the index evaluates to 11.55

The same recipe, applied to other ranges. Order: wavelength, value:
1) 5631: 11.55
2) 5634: 11.42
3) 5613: 10.68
